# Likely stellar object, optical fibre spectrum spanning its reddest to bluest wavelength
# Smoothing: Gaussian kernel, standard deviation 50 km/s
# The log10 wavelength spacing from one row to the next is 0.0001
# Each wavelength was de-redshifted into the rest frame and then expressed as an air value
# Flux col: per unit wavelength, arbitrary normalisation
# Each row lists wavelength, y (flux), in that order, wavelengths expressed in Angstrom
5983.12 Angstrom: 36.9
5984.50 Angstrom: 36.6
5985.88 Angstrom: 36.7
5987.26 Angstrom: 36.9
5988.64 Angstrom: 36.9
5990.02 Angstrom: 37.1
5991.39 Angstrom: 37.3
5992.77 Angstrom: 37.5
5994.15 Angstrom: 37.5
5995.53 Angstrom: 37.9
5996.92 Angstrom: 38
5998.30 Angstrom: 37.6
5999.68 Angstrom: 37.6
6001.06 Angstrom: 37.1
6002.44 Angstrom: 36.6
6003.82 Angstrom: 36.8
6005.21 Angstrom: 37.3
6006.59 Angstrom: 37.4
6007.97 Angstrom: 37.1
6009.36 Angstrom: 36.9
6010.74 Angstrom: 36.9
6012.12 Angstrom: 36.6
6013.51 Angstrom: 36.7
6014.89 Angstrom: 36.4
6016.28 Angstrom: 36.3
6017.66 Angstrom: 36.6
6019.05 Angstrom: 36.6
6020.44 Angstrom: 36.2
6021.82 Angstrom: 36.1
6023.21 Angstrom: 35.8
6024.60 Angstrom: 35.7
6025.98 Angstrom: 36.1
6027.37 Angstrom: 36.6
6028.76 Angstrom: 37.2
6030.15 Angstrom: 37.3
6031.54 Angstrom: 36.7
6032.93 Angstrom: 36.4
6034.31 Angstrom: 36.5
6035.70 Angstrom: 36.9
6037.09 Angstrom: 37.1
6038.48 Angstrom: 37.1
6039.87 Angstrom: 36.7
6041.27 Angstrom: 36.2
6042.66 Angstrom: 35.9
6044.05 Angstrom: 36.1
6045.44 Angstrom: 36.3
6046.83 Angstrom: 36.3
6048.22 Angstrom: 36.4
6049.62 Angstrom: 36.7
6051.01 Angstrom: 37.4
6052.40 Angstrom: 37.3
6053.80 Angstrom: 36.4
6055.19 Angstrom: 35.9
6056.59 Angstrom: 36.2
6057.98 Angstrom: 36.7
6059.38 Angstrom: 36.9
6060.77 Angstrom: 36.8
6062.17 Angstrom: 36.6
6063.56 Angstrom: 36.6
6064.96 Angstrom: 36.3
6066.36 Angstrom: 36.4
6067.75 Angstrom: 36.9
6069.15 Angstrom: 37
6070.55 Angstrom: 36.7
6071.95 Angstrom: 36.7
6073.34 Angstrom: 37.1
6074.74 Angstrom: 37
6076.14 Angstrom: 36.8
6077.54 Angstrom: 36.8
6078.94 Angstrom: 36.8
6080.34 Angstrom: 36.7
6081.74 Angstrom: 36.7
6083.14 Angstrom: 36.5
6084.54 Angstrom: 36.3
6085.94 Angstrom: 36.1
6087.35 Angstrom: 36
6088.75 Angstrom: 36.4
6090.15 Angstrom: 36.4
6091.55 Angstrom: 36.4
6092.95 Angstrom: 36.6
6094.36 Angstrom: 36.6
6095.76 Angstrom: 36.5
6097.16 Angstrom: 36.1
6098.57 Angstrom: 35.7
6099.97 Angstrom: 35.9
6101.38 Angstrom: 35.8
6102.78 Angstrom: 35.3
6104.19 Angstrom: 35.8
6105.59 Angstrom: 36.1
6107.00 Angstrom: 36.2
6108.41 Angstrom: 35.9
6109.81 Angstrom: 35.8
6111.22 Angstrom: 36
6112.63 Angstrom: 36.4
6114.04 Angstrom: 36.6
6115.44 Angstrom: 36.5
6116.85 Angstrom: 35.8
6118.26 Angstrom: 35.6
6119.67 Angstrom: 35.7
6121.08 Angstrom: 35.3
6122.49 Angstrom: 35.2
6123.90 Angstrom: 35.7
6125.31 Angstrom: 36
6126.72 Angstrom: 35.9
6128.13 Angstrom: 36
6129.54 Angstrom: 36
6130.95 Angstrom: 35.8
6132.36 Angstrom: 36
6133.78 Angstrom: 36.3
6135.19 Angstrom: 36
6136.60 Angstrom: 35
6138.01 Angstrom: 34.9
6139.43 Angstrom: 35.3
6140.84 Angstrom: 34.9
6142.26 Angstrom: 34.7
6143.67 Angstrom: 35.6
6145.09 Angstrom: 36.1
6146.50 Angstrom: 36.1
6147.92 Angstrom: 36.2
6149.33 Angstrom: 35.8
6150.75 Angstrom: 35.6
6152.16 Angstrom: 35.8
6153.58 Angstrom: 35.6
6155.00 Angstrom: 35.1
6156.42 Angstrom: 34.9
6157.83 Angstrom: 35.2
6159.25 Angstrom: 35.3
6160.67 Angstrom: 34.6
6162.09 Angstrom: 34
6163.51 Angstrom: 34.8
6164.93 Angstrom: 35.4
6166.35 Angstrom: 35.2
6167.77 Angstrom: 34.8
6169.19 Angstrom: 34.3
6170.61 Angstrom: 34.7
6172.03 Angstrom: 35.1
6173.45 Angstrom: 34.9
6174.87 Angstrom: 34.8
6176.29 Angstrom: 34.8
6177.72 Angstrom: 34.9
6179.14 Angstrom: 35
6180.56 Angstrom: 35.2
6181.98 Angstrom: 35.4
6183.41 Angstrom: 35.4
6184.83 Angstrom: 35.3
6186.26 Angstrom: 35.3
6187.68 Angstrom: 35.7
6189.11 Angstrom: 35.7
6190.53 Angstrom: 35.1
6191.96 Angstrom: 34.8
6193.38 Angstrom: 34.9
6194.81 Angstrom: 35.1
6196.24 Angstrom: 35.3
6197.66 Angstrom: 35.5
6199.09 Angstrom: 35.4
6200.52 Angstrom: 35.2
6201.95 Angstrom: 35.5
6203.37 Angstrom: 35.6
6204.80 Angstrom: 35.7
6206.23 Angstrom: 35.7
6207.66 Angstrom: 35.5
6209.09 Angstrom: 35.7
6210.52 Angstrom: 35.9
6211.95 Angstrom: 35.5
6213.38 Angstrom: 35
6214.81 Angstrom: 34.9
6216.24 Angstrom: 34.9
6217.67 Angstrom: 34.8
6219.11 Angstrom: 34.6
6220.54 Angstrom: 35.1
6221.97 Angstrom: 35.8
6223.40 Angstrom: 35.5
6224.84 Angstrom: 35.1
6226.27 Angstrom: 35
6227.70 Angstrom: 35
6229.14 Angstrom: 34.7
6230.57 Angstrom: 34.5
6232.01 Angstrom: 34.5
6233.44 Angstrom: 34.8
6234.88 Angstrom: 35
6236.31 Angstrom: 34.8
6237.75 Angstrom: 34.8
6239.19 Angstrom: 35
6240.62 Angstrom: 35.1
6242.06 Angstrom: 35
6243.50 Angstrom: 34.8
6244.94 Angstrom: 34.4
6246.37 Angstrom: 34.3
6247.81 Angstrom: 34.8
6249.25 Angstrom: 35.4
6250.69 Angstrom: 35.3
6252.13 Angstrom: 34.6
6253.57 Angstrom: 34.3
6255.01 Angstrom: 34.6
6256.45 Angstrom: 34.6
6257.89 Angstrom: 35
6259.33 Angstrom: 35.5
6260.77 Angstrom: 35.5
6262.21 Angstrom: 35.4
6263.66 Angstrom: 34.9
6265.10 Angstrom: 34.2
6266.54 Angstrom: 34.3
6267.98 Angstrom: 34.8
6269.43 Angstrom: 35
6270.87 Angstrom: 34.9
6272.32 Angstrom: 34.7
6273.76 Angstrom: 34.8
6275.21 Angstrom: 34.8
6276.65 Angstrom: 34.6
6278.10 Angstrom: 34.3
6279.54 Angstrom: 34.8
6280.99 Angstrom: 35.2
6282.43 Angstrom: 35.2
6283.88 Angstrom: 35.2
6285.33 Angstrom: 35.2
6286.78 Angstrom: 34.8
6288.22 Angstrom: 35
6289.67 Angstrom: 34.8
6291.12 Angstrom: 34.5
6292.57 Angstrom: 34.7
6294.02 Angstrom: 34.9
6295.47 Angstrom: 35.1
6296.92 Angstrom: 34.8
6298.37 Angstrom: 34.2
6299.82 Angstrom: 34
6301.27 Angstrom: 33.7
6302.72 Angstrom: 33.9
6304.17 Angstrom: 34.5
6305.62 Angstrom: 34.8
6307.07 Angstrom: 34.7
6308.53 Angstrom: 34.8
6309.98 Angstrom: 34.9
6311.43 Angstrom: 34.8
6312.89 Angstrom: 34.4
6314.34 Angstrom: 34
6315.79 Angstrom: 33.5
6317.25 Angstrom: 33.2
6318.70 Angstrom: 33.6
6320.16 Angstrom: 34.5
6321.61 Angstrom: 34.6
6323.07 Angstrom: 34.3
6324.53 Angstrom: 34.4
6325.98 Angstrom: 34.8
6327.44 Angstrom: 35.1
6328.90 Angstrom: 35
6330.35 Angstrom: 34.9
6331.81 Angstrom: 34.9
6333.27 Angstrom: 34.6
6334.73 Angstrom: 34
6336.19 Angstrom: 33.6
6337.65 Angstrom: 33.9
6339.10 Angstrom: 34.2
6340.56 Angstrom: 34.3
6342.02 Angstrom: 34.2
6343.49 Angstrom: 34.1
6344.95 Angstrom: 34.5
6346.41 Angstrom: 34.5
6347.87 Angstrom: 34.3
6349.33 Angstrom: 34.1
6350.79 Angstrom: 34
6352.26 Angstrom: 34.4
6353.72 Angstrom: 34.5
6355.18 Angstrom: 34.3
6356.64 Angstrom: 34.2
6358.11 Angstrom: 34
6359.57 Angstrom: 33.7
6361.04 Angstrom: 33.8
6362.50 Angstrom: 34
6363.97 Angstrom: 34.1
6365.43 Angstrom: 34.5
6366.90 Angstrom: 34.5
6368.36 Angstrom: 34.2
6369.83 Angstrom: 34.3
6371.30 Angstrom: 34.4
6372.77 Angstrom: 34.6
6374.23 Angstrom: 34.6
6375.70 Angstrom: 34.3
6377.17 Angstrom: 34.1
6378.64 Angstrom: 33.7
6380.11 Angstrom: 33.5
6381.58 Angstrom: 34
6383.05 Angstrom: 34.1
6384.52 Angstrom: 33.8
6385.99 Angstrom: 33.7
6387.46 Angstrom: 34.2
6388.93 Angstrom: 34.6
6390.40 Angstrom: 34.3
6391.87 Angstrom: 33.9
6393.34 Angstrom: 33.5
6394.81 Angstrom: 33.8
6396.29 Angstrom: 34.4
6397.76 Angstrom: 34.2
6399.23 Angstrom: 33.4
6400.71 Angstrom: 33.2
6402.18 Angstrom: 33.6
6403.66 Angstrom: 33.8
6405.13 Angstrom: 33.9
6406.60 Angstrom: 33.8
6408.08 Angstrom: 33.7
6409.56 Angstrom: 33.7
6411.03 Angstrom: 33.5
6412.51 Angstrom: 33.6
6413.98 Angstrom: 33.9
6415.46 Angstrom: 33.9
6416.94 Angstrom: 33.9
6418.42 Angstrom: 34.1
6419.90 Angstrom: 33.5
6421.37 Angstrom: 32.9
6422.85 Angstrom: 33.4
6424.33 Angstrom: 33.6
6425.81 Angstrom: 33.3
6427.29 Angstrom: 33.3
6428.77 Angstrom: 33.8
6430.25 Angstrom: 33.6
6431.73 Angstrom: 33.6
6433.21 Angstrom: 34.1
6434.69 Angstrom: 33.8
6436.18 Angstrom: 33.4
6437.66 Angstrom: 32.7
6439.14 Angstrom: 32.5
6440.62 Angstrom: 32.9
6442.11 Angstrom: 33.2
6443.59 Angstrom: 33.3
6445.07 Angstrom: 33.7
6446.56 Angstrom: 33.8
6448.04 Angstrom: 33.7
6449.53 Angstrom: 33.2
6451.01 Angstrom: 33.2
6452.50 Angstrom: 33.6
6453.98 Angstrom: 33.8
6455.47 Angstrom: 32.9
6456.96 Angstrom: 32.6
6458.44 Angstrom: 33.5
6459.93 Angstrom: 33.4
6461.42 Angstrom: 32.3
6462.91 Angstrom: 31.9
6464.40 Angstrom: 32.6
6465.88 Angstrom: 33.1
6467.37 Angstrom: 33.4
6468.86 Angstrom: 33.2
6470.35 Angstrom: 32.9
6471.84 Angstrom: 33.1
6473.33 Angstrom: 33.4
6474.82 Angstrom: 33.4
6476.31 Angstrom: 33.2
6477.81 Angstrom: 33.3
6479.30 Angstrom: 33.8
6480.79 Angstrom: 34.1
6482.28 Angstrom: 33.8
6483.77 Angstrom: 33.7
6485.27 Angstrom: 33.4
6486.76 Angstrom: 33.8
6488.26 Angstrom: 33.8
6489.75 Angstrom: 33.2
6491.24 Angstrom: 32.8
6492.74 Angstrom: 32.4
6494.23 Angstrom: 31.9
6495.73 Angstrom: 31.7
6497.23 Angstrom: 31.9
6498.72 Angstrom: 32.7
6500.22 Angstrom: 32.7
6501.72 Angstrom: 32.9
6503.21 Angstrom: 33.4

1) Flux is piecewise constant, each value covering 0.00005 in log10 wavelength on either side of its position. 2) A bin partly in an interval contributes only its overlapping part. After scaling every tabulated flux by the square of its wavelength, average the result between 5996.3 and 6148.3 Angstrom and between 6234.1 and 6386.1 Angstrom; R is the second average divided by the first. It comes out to 1.02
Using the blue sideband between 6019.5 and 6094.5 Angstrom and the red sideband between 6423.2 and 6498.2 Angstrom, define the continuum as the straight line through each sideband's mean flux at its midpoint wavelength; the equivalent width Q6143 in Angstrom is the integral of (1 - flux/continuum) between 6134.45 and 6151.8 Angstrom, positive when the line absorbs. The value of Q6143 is 0.2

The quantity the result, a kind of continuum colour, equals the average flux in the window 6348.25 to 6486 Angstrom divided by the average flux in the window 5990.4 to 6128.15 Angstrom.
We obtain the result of 0.92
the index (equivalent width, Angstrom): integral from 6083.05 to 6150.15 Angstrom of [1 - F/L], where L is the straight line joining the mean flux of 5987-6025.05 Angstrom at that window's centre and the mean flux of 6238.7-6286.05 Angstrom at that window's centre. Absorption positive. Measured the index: 0.23 Angstrom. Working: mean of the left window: 36.9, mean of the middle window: 35.9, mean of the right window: 34.9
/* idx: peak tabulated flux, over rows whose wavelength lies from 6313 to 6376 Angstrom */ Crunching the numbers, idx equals 35.1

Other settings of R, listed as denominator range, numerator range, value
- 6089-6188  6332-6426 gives 1.03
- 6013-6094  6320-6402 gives 1.03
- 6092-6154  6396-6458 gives 1.03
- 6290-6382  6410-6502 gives 1.01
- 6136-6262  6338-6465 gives 1.02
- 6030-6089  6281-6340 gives 1.02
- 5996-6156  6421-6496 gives 1.03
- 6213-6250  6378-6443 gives 1.02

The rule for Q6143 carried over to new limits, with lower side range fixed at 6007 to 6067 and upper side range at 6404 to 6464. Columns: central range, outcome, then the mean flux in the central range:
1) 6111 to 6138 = 0.0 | 35.9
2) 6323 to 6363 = -0.2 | 34.3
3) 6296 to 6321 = 0.1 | 34.3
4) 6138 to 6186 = 0.5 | 35.2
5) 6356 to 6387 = -0.2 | 34.1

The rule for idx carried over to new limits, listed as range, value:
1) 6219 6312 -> 35.8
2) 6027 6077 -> 37.4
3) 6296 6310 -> 34.9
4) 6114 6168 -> 36.6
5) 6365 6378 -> 34.6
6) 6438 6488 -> 34.1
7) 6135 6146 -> 36.1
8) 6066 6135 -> 37.1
